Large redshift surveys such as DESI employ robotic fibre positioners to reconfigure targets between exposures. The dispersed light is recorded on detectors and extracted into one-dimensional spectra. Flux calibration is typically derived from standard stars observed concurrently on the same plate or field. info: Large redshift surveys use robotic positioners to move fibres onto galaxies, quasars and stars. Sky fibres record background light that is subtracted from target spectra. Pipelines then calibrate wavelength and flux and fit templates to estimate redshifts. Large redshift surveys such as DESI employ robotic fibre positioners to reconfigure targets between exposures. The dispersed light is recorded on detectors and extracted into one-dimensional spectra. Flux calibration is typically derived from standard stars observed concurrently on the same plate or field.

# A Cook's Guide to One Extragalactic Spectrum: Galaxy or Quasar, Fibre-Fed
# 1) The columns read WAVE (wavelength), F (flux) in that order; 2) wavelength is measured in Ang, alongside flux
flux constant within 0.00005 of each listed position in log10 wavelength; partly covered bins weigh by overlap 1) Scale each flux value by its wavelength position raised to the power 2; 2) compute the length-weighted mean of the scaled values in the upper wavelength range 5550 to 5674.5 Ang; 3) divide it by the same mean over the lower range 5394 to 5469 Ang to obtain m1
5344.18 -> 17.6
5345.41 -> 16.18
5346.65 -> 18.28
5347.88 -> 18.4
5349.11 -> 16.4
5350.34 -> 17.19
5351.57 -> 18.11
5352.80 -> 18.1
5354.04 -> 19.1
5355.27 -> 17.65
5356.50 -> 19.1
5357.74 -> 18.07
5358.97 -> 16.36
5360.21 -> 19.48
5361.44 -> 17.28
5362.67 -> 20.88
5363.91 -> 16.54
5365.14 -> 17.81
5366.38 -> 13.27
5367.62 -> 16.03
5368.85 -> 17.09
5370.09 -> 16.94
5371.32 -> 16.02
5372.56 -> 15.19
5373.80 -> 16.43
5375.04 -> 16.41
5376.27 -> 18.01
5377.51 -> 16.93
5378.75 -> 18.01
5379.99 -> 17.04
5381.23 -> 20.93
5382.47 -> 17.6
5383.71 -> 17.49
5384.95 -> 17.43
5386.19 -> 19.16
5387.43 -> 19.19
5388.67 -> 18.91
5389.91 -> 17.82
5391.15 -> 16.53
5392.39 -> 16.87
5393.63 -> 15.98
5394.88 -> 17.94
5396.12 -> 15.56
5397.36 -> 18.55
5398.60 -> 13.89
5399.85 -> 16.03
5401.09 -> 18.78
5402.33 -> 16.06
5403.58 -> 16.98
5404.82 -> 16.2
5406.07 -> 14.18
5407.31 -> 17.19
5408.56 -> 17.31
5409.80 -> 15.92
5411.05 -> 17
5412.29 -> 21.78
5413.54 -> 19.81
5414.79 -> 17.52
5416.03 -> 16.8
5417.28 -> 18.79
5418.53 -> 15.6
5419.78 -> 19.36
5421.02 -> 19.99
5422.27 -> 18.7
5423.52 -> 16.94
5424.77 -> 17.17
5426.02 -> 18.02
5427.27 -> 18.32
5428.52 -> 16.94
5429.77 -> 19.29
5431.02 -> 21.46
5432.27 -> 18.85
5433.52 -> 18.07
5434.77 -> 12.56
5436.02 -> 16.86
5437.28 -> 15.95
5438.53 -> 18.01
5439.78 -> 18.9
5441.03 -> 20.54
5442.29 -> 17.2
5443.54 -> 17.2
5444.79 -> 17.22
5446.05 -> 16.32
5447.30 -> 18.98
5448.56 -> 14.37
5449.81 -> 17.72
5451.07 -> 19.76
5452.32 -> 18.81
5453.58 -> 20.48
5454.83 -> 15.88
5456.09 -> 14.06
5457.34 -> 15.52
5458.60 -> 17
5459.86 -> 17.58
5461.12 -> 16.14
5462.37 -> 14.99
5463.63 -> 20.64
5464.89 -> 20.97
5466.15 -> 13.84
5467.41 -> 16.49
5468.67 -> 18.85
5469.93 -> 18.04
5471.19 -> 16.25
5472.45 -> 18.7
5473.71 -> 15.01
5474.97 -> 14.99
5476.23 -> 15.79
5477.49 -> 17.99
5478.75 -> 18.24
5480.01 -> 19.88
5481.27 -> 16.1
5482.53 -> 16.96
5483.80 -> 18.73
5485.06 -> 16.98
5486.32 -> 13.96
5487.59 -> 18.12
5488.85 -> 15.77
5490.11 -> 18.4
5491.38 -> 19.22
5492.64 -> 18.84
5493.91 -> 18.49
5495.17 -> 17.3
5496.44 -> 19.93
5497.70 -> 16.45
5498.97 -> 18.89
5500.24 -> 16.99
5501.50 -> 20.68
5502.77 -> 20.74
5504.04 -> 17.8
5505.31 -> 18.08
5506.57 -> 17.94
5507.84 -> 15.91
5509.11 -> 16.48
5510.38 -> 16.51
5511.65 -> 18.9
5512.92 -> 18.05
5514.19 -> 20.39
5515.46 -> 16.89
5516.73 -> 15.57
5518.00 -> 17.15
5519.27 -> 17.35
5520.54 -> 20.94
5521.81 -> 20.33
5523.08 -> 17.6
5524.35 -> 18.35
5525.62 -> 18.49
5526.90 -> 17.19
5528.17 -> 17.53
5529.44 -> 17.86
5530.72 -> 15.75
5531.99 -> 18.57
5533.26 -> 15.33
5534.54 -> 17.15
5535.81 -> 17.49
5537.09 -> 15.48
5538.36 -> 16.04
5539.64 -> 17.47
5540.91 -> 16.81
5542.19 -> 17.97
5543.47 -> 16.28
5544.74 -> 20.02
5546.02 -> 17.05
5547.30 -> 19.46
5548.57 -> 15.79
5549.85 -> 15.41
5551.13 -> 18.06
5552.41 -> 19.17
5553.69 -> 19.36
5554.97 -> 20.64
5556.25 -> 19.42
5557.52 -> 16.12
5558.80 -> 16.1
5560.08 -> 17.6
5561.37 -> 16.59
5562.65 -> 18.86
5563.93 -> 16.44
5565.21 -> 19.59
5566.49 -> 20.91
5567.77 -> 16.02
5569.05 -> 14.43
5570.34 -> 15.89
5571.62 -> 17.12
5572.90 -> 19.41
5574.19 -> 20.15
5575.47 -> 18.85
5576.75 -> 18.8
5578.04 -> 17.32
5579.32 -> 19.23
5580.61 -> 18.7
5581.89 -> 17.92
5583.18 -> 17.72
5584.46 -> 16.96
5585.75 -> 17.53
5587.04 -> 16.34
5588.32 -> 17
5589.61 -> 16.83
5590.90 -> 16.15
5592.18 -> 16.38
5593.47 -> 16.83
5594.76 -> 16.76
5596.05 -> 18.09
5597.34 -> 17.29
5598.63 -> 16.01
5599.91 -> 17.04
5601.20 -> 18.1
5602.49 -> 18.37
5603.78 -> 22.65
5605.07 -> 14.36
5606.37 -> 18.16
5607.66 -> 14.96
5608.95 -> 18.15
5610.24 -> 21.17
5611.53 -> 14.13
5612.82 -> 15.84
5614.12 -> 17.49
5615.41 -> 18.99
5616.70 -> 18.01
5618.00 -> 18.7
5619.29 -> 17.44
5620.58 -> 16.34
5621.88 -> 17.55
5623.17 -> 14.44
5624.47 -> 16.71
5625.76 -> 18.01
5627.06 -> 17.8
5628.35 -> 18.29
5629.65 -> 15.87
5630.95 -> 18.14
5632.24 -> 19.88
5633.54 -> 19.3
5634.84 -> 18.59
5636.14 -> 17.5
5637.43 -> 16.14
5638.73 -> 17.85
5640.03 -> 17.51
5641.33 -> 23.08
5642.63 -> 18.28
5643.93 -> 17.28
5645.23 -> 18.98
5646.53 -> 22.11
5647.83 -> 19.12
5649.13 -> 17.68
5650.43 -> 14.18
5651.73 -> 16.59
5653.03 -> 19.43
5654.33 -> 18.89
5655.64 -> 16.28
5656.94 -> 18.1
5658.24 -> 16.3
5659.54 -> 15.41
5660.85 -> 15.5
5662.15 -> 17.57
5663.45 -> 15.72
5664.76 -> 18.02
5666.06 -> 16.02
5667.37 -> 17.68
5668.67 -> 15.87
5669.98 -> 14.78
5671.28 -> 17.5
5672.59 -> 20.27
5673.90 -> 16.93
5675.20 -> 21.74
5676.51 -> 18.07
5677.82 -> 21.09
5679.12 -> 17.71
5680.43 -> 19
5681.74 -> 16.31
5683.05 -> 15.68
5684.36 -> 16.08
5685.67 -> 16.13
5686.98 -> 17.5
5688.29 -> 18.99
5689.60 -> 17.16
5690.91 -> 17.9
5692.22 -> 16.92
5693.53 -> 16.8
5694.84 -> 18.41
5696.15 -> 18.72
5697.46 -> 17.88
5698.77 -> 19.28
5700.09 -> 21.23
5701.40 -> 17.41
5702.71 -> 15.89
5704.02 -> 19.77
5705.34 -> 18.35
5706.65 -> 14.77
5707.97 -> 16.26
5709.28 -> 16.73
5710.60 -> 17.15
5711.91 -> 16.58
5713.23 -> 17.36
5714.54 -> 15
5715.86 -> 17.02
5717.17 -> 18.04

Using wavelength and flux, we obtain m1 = 1.1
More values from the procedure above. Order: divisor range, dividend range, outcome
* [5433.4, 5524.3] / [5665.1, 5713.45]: 1.08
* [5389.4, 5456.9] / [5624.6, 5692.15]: 1.11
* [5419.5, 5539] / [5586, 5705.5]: 1.06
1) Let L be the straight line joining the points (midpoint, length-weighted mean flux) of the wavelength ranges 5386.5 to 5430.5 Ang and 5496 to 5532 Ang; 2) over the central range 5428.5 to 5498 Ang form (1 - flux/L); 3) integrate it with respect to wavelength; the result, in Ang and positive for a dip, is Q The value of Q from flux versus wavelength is 1.2 Ang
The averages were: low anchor 17.5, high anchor 18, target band 17.5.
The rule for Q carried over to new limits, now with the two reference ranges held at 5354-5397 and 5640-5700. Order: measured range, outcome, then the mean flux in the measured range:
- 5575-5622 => 0.5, 17.5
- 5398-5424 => 0.2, 17.4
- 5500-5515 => -0.5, 18.2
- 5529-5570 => 0.4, 17.5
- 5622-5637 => 0.1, 17.7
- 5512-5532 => -0.4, 18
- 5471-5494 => 0.4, 17.3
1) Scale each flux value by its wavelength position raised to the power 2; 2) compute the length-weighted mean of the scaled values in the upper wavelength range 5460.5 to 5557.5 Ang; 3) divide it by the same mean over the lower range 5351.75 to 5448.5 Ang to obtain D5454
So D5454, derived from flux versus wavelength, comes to 1.0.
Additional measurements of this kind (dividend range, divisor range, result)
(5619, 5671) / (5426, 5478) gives 1.08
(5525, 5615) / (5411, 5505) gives 1.03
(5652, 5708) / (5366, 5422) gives 1.13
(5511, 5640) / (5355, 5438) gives 1.08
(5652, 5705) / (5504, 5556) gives 1.05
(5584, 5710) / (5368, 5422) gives 1.11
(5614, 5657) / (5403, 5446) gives 1.09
